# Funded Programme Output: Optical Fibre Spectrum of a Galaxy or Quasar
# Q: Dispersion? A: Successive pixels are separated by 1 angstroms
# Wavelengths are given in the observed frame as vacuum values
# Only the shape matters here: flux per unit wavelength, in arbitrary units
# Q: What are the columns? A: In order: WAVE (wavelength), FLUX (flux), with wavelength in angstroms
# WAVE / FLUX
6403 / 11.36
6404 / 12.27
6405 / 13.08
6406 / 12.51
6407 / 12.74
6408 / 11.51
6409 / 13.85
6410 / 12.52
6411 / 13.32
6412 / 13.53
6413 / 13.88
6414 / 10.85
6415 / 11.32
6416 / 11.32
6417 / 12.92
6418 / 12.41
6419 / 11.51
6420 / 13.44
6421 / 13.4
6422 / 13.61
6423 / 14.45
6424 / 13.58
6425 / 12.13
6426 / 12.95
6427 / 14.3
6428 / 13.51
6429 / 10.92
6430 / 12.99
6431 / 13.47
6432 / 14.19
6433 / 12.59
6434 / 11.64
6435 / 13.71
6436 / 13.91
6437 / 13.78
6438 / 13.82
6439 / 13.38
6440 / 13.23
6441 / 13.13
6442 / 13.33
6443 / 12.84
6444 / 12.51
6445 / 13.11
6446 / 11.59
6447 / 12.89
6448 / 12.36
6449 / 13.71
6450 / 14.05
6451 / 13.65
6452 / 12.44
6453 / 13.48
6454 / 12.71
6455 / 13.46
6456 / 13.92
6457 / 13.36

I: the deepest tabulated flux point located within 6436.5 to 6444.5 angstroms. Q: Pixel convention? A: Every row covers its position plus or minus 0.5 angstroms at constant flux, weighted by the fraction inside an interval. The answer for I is 12.51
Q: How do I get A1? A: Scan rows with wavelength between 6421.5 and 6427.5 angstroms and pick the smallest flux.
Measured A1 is 12.13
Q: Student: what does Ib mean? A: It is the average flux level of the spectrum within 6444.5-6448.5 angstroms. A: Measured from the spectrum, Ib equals 12.5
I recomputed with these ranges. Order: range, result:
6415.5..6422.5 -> 11.32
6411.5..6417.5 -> 10.85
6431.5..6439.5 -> 11.64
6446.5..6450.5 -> 12.36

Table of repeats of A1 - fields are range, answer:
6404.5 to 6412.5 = 11.51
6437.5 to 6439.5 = 13.38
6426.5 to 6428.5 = 13.51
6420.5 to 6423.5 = 13.4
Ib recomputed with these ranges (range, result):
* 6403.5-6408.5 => 12.4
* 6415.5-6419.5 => 12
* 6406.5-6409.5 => 12.7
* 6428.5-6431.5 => 12.5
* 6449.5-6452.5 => 13.4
